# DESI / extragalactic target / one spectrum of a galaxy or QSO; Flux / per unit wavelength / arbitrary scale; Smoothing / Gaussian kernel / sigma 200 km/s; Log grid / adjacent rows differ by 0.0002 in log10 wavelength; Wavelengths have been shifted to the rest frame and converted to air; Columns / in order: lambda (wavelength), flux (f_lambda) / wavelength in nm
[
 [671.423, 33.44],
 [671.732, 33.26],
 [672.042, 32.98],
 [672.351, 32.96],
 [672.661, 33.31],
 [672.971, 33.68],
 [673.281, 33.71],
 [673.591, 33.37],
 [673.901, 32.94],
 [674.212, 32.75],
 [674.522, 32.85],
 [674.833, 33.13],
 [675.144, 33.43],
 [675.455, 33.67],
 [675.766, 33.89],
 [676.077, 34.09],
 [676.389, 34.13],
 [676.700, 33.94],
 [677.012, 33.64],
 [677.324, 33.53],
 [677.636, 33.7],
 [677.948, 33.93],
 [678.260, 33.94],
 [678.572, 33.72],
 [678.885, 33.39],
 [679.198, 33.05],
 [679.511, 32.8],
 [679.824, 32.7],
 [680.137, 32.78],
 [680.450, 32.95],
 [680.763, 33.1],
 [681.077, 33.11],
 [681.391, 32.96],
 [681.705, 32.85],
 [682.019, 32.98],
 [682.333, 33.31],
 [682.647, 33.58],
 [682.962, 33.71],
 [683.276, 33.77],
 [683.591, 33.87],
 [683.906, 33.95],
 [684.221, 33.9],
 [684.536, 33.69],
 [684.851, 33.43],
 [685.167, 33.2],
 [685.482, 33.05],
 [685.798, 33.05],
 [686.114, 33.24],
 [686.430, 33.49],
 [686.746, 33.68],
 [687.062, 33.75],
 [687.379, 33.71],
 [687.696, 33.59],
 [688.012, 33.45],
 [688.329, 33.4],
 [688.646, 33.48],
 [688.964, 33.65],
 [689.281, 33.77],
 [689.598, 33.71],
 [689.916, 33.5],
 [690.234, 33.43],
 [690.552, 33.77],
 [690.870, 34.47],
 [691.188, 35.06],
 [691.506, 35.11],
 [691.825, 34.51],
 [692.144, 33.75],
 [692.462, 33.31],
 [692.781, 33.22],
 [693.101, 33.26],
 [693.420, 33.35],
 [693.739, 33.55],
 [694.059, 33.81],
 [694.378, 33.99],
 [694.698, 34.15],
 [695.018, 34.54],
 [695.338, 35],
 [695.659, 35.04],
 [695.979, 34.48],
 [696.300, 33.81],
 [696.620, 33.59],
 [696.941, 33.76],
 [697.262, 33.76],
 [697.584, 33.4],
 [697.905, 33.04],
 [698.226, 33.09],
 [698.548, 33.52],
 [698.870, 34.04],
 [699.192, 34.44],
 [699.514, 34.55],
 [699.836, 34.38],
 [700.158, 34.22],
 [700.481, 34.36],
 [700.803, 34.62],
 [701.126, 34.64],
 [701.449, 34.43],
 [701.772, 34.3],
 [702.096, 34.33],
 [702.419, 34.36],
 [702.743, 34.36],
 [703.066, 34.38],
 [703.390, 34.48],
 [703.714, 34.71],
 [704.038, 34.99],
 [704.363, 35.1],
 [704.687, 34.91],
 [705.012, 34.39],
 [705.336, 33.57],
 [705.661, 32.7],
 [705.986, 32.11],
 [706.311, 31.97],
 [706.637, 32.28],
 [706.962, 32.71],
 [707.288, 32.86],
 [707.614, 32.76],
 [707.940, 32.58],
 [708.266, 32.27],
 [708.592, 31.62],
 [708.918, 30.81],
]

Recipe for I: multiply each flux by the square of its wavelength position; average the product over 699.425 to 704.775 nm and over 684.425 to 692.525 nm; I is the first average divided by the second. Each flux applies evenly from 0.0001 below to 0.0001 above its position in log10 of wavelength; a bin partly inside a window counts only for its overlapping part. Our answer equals 1.1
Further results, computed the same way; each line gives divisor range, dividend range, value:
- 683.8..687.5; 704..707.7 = 1.05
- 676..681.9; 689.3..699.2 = 1.06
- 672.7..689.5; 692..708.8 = 1.07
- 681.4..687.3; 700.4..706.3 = 1.08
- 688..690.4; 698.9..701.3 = 1.06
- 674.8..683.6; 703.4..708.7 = 1.08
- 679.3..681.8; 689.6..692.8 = 1.07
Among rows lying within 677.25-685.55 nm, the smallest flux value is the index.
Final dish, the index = 32.7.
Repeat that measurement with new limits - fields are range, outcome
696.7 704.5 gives 33.04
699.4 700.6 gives 34.22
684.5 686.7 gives 33.05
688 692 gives 33.4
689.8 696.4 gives 33.22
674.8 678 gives 33.13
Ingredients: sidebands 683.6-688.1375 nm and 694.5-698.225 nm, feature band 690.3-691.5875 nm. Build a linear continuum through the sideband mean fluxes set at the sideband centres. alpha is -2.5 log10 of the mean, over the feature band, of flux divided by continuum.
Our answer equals -0.02 mag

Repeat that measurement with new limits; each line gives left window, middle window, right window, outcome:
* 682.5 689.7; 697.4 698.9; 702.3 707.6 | 0.01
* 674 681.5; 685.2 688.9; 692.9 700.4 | 0.01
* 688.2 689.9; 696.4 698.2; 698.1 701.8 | 0.02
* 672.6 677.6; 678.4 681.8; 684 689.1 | 0.02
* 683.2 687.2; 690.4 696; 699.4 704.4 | 0.00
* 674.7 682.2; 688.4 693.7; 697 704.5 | 0.00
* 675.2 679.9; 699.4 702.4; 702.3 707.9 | -0.02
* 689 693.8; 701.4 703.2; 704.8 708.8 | -0.04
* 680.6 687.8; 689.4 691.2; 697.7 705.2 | 0.00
